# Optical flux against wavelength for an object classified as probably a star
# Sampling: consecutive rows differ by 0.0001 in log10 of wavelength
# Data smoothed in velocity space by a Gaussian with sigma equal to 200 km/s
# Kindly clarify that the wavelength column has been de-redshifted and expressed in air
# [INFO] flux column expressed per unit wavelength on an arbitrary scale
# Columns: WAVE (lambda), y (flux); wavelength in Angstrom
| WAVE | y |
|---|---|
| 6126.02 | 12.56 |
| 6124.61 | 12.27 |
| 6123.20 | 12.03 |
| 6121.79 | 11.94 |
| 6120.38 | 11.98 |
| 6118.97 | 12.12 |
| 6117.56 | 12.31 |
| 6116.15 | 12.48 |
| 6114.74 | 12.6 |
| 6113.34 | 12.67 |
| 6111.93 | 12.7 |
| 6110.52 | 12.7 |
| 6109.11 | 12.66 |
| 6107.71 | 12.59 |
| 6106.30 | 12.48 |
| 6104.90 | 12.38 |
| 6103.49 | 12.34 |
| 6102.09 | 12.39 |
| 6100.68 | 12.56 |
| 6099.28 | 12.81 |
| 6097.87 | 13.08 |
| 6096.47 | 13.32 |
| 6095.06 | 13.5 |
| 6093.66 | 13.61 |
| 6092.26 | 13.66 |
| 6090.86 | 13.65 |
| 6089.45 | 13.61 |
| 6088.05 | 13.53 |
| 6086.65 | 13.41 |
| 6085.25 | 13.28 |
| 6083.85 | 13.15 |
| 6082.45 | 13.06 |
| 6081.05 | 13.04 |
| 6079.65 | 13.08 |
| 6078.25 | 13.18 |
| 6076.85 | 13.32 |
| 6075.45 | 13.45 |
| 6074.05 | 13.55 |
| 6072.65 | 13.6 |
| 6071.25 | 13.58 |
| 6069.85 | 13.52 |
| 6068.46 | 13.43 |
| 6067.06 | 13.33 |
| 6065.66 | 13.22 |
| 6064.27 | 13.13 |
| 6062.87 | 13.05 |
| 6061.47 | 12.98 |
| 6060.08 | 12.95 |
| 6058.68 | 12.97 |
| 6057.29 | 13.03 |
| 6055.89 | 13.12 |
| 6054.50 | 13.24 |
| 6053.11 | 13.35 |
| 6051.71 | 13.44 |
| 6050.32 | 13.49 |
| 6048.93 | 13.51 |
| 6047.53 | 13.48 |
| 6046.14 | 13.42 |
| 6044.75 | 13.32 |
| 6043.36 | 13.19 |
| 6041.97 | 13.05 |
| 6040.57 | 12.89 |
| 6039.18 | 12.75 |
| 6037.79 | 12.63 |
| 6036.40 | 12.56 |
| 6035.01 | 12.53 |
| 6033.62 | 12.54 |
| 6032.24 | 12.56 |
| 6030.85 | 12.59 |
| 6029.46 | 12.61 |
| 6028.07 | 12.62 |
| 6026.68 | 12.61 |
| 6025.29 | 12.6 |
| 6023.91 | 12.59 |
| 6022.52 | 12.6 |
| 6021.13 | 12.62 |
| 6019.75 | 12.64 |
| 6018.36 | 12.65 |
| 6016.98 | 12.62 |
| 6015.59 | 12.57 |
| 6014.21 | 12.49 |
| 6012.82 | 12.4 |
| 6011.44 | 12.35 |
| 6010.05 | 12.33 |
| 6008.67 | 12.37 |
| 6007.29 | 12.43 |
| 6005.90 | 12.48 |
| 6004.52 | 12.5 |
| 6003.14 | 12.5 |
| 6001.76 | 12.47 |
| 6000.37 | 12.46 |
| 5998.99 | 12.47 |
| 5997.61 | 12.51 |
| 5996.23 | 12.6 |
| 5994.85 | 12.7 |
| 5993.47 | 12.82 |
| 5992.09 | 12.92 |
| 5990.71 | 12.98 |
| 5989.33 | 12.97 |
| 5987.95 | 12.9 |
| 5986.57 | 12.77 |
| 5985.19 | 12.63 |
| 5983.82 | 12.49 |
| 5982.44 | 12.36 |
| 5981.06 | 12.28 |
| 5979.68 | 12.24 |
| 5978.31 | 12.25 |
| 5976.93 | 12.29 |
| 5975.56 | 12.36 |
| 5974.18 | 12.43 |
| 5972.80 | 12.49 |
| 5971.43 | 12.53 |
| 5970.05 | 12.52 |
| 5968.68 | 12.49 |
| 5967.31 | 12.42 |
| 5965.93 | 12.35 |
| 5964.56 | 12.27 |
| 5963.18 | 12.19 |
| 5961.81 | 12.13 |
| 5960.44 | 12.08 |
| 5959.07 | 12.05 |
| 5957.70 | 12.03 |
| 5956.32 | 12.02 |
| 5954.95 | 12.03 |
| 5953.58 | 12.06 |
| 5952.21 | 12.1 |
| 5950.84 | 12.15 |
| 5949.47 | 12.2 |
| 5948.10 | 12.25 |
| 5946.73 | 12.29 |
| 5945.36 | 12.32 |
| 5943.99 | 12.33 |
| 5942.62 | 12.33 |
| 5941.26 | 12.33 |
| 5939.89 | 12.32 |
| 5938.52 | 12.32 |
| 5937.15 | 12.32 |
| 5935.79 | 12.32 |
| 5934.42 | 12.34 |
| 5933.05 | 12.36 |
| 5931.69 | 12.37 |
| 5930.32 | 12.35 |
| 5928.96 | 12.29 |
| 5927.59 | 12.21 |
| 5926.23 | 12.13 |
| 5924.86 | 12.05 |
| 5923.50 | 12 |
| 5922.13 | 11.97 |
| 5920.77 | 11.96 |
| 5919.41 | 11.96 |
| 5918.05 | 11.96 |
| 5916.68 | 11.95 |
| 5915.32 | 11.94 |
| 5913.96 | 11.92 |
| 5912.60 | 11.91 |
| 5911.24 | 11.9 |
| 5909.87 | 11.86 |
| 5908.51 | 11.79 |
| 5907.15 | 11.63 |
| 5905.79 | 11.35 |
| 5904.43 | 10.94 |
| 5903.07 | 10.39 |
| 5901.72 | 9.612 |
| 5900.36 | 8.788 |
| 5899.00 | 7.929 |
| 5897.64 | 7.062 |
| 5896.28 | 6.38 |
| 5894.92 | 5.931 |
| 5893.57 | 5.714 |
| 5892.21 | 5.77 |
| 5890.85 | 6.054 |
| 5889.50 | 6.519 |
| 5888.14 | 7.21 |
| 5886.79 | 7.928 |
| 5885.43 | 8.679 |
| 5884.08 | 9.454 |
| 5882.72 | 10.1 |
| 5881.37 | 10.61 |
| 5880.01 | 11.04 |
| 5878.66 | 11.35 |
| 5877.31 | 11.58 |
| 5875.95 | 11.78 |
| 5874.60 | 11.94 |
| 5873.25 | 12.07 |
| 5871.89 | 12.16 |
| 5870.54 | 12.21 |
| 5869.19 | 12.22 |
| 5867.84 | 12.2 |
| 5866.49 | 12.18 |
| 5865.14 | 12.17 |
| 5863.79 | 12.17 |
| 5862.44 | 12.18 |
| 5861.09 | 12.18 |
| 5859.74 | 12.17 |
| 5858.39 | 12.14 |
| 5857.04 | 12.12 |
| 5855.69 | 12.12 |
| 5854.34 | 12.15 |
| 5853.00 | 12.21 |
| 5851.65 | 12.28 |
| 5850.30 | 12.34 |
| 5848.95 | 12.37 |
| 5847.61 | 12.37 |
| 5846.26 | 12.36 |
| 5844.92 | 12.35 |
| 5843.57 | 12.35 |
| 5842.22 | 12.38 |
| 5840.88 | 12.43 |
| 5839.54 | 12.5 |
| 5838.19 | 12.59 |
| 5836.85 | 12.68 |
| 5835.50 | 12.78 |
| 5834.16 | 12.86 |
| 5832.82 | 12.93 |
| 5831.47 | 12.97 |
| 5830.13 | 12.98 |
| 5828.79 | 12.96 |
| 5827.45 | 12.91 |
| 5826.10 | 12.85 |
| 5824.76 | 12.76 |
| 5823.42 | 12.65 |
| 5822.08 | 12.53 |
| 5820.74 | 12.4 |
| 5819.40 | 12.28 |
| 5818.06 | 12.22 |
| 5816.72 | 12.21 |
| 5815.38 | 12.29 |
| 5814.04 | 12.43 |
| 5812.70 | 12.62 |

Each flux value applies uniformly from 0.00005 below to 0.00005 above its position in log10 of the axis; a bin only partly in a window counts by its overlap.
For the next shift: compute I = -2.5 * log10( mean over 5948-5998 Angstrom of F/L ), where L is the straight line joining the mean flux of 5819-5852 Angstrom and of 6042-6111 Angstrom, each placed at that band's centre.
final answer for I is 0.05 mag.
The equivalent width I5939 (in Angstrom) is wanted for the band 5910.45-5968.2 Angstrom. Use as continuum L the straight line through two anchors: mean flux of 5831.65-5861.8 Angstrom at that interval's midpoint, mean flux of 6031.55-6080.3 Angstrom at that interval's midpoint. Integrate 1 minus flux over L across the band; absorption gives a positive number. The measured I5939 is 2.6 Angstrom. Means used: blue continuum 12.4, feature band 12.2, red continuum 13.2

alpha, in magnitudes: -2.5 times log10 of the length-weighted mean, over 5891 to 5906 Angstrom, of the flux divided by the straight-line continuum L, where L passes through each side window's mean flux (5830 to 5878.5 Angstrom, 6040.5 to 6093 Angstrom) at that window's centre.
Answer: 0.49 mag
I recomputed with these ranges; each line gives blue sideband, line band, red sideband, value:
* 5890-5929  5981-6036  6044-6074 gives -0.027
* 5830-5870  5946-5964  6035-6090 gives 0.059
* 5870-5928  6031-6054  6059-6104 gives -0.037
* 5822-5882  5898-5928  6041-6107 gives 0.112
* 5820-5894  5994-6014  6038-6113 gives 0.012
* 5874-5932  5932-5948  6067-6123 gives -0.144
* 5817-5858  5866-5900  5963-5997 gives 0.309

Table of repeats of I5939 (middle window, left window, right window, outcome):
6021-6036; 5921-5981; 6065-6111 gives 0.2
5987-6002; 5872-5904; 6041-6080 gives -1.4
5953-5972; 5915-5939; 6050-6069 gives 0.3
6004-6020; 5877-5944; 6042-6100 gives -0.2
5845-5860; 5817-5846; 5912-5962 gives 0.3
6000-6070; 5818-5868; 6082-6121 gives -0.4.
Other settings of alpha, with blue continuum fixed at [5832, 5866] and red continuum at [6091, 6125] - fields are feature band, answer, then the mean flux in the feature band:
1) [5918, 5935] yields 0.03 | 12.2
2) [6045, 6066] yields -0.05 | 13.2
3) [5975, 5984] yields 0.02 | 12.3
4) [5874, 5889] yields 0.22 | 10.1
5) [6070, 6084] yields -0.06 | 13.3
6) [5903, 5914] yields 0.08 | 11.6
